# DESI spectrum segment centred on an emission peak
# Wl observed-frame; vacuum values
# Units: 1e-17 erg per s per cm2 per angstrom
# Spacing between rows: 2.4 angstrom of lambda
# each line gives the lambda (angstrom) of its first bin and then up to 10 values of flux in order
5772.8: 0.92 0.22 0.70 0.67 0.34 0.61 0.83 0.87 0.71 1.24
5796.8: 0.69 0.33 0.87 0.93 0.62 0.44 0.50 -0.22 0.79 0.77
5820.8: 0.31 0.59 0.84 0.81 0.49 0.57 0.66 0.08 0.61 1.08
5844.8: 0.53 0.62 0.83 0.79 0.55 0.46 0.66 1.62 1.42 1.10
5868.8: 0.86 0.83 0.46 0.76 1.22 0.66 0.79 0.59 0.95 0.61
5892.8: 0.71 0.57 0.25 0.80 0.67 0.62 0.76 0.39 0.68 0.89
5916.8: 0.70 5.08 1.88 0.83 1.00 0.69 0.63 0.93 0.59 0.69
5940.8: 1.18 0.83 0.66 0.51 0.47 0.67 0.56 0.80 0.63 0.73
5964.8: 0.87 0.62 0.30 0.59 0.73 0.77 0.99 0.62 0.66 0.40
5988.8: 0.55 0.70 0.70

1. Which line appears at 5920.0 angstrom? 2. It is [O III] 5007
